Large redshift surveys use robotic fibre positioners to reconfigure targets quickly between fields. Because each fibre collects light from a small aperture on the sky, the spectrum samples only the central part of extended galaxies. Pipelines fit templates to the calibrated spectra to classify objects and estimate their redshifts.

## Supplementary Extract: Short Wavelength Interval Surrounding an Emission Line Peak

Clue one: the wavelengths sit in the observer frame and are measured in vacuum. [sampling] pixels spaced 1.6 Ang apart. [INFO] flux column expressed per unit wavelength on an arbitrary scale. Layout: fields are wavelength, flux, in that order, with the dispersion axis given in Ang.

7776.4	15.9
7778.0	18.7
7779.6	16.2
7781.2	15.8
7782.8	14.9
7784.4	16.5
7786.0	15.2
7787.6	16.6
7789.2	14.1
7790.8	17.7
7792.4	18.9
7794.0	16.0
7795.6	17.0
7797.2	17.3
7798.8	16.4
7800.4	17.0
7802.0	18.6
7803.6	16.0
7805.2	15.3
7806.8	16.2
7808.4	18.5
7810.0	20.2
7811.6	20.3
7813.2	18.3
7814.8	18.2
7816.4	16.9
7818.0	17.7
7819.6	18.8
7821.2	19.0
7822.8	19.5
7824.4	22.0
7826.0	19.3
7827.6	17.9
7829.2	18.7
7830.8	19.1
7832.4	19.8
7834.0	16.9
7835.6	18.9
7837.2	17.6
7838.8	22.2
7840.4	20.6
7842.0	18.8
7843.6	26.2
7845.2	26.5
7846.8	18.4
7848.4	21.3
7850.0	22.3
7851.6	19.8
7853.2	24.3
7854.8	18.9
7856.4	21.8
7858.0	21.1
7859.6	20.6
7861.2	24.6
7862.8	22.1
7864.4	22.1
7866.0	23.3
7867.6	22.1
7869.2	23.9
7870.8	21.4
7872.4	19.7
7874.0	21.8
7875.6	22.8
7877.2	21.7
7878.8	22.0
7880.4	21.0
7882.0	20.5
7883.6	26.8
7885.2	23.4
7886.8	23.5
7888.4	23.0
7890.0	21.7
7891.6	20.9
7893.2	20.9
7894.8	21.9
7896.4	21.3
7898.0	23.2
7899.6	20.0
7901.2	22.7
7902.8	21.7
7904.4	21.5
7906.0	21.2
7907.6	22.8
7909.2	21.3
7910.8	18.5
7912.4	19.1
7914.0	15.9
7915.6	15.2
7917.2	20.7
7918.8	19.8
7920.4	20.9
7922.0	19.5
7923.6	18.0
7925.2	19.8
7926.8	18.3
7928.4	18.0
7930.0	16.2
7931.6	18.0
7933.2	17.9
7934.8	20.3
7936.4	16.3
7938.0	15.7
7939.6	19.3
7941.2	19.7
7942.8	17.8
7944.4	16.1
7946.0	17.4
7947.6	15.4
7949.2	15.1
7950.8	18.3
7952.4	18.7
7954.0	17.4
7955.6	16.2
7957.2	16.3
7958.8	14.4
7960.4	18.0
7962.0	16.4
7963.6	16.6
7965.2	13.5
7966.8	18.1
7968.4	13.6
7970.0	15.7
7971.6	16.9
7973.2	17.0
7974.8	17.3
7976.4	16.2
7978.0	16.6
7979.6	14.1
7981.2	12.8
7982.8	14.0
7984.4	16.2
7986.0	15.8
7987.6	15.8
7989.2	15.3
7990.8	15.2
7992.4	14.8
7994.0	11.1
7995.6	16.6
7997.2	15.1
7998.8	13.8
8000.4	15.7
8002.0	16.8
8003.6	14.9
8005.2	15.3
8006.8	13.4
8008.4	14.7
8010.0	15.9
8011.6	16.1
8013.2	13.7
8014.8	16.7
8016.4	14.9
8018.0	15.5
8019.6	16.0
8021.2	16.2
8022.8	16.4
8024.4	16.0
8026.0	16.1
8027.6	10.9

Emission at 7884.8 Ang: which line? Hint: Mg II 2798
